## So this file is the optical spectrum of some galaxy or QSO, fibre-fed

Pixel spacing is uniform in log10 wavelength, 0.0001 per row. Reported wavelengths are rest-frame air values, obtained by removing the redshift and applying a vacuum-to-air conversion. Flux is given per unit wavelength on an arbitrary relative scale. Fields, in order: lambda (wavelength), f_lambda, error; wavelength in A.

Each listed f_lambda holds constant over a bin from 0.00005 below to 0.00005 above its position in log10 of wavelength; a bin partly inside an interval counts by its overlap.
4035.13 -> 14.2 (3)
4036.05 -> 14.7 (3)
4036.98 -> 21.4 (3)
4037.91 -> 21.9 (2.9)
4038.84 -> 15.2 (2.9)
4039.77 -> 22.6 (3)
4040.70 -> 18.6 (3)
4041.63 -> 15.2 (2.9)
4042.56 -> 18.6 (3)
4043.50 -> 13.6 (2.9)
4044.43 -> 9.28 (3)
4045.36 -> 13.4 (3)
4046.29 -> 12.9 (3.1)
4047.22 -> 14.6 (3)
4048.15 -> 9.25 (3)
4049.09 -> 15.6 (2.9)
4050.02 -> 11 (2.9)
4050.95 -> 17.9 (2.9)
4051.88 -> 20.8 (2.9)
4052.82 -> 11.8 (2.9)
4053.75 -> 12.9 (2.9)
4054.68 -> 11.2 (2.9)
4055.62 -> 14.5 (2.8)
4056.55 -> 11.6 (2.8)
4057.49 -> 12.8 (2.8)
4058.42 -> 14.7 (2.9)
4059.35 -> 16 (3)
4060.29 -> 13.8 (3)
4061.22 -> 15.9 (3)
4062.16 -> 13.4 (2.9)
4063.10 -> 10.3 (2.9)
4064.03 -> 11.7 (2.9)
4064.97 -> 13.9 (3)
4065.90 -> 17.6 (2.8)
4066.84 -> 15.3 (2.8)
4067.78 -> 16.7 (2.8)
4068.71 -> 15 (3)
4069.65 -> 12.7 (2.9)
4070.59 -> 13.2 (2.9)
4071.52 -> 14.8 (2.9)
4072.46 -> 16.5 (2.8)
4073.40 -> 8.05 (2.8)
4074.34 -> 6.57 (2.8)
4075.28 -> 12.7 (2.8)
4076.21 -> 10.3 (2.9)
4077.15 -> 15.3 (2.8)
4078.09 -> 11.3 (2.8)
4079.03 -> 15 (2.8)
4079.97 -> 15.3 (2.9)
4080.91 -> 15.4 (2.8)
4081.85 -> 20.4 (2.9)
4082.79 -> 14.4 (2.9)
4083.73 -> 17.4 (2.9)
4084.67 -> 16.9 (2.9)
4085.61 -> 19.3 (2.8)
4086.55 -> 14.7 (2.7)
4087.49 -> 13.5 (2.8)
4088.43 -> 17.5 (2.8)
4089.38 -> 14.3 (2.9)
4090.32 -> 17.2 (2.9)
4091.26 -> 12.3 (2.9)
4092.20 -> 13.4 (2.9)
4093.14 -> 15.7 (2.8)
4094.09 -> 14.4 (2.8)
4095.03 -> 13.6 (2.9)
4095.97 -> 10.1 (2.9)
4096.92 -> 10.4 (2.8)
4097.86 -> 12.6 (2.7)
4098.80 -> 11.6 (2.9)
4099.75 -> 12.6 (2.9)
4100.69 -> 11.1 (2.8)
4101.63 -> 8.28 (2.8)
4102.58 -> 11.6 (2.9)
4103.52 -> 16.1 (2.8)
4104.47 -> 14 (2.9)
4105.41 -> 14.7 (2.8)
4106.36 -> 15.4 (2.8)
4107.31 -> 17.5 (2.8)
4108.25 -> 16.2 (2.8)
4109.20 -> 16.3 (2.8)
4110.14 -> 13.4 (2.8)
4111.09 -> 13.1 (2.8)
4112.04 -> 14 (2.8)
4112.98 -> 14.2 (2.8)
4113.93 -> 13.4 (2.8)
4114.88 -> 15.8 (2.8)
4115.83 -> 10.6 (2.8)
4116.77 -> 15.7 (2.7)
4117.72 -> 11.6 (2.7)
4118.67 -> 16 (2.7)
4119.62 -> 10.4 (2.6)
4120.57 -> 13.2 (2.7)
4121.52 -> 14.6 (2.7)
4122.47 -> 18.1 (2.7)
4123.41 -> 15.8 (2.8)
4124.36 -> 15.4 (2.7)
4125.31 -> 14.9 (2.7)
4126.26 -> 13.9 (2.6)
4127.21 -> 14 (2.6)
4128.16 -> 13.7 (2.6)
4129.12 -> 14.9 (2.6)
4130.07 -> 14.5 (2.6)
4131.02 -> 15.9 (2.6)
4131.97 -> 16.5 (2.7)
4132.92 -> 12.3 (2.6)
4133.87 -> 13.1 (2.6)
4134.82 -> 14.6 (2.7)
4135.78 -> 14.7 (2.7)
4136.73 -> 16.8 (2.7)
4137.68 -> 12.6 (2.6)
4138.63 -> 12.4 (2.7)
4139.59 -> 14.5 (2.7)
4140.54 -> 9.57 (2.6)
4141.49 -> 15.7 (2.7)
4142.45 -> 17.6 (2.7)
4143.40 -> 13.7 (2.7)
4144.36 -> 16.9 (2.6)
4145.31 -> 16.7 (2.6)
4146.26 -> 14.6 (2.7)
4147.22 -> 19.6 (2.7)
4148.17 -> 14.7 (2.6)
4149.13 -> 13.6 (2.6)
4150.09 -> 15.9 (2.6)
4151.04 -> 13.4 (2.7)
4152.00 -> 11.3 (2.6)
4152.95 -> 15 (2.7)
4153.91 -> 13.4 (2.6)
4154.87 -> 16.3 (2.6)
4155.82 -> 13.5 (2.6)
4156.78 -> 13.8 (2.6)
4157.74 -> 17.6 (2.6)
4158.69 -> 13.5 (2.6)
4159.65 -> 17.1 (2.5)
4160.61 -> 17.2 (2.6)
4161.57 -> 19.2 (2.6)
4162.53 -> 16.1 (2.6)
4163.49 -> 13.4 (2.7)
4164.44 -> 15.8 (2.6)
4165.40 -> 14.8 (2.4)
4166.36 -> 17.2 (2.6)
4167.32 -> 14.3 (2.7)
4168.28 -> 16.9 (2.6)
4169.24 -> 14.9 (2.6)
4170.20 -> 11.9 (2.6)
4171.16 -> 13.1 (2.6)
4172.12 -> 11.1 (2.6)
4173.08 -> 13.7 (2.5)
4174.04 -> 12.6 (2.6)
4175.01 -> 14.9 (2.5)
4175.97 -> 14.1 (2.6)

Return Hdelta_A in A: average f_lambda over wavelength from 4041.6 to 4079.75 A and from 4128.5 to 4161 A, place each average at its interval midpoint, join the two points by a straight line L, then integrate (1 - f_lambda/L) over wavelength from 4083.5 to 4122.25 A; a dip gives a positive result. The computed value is 0.5 A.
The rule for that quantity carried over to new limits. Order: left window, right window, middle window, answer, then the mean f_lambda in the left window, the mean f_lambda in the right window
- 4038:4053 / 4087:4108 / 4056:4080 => 1.8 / 15.2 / 13.6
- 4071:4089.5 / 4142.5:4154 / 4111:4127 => 0.7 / 14.5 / 15.1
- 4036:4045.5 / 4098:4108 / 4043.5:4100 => 4.5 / 17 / 13.3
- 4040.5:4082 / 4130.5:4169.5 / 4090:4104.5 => 1.6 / 13.9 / 15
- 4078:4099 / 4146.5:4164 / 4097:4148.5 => 2.5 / 14.7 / 15.2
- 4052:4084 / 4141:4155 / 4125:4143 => 0.8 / 13.8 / 15.2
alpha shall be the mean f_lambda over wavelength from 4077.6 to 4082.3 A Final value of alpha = 15.4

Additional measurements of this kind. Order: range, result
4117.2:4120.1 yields 12.7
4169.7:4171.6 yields 12.5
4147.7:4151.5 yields 14.4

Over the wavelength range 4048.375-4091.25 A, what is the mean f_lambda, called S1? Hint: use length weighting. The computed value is 14.3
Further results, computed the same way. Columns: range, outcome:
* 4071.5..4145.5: 14.2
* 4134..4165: 15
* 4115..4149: 14.6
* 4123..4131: 14.7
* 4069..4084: 13.7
